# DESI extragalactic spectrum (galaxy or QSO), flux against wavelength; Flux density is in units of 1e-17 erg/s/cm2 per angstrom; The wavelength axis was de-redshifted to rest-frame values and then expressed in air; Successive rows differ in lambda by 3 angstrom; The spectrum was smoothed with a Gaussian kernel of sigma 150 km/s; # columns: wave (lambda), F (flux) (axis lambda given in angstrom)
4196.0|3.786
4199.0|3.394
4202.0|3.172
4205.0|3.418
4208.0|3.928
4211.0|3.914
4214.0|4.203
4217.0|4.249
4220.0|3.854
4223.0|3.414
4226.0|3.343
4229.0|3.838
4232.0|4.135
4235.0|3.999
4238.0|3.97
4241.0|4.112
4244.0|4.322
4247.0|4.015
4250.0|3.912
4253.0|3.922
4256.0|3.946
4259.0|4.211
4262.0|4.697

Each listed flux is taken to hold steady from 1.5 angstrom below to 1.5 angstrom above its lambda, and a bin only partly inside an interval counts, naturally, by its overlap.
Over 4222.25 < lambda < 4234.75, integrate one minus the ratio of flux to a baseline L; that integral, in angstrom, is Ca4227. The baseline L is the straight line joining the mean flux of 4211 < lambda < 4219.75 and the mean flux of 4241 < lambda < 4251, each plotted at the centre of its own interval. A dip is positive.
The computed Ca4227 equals 1.2 angstrom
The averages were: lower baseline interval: 4.12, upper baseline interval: 4.1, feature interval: 3.73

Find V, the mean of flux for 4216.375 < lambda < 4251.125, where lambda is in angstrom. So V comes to 3.92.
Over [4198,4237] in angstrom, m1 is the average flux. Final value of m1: 3.77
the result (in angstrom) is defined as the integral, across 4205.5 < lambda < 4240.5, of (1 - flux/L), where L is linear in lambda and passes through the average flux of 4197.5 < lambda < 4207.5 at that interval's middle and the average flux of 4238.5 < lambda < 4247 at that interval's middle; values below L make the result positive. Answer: -1.1 angstrom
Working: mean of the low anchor 3.39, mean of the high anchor 4.15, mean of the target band 3.89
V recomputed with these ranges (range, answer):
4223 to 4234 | 3.73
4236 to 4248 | 4.1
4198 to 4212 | 3.56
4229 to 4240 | 4.01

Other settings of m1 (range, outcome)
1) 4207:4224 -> 3.94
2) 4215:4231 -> 3.77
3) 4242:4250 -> 4.12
